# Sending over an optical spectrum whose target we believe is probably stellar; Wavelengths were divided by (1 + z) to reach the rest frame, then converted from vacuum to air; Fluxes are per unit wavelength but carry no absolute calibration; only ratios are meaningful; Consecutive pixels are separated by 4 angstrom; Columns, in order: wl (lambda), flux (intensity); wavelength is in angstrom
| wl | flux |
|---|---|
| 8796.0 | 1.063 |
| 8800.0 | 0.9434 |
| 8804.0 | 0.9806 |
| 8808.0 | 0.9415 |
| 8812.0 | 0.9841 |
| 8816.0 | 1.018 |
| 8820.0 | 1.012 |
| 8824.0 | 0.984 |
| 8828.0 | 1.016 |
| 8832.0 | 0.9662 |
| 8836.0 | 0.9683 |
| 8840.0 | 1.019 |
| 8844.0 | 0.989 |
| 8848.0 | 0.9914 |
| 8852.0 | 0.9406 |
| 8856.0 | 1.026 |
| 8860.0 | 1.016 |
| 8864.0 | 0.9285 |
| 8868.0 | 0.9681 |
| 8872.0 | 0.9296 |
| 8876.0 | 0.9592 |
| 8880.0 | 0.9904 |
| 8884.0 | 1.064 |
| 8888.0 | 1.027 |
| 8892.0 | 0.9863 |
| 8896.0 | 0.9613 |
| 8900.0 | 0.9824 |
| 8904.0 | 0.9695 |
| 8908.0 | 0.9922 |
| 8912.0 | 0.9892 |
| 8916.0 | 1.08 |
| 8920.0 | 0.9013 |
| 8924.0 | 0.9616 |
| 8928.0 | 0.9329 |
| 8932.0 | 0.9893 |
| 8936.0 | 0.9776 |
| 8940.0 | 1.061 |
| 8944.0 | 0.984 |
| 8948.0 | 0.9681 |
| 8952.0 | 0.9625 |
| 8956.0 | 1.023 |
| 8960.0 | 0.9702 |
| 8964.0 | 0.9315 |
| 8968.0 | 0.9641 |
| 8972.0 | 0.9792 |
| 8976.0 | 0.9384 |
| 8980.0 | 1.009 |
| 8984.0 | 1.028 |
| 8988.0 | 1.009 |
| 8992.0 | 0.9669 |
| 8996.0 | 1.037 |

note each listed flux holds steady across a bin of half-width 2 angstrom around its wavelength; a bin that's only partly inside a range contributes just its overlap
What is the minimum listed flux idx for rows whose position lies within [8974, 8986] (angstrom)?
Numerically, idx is 0.9384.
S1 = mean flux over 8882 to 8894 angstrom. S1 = 1.03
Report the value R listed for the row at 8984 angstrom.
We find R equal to 1.028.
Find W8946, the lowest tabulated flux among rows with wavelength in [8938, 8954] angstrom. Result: 0.9625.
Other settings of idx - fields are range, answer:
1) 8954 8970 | 0.9315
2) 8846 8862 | 0.9406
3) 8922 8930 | 0.9329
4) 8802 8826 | 0.9415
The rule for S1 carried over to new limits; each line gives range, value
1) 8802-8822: 0.987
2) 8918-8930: 0.932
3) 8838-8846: 1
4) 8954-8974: 0.974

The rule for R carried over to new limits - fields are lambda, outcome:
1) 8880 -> 0.9904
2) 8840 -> 1.019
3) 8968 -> 0.9641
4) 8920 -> 0.9013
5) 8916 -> 1.08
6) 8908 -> 0.9922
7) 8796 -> 1.063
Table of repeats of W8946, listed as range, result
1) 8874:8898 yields 0.9592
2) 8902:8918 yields 0.9695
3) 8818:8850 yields 0.9662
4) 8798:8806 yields 0.9434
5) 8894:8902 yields 0.9613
